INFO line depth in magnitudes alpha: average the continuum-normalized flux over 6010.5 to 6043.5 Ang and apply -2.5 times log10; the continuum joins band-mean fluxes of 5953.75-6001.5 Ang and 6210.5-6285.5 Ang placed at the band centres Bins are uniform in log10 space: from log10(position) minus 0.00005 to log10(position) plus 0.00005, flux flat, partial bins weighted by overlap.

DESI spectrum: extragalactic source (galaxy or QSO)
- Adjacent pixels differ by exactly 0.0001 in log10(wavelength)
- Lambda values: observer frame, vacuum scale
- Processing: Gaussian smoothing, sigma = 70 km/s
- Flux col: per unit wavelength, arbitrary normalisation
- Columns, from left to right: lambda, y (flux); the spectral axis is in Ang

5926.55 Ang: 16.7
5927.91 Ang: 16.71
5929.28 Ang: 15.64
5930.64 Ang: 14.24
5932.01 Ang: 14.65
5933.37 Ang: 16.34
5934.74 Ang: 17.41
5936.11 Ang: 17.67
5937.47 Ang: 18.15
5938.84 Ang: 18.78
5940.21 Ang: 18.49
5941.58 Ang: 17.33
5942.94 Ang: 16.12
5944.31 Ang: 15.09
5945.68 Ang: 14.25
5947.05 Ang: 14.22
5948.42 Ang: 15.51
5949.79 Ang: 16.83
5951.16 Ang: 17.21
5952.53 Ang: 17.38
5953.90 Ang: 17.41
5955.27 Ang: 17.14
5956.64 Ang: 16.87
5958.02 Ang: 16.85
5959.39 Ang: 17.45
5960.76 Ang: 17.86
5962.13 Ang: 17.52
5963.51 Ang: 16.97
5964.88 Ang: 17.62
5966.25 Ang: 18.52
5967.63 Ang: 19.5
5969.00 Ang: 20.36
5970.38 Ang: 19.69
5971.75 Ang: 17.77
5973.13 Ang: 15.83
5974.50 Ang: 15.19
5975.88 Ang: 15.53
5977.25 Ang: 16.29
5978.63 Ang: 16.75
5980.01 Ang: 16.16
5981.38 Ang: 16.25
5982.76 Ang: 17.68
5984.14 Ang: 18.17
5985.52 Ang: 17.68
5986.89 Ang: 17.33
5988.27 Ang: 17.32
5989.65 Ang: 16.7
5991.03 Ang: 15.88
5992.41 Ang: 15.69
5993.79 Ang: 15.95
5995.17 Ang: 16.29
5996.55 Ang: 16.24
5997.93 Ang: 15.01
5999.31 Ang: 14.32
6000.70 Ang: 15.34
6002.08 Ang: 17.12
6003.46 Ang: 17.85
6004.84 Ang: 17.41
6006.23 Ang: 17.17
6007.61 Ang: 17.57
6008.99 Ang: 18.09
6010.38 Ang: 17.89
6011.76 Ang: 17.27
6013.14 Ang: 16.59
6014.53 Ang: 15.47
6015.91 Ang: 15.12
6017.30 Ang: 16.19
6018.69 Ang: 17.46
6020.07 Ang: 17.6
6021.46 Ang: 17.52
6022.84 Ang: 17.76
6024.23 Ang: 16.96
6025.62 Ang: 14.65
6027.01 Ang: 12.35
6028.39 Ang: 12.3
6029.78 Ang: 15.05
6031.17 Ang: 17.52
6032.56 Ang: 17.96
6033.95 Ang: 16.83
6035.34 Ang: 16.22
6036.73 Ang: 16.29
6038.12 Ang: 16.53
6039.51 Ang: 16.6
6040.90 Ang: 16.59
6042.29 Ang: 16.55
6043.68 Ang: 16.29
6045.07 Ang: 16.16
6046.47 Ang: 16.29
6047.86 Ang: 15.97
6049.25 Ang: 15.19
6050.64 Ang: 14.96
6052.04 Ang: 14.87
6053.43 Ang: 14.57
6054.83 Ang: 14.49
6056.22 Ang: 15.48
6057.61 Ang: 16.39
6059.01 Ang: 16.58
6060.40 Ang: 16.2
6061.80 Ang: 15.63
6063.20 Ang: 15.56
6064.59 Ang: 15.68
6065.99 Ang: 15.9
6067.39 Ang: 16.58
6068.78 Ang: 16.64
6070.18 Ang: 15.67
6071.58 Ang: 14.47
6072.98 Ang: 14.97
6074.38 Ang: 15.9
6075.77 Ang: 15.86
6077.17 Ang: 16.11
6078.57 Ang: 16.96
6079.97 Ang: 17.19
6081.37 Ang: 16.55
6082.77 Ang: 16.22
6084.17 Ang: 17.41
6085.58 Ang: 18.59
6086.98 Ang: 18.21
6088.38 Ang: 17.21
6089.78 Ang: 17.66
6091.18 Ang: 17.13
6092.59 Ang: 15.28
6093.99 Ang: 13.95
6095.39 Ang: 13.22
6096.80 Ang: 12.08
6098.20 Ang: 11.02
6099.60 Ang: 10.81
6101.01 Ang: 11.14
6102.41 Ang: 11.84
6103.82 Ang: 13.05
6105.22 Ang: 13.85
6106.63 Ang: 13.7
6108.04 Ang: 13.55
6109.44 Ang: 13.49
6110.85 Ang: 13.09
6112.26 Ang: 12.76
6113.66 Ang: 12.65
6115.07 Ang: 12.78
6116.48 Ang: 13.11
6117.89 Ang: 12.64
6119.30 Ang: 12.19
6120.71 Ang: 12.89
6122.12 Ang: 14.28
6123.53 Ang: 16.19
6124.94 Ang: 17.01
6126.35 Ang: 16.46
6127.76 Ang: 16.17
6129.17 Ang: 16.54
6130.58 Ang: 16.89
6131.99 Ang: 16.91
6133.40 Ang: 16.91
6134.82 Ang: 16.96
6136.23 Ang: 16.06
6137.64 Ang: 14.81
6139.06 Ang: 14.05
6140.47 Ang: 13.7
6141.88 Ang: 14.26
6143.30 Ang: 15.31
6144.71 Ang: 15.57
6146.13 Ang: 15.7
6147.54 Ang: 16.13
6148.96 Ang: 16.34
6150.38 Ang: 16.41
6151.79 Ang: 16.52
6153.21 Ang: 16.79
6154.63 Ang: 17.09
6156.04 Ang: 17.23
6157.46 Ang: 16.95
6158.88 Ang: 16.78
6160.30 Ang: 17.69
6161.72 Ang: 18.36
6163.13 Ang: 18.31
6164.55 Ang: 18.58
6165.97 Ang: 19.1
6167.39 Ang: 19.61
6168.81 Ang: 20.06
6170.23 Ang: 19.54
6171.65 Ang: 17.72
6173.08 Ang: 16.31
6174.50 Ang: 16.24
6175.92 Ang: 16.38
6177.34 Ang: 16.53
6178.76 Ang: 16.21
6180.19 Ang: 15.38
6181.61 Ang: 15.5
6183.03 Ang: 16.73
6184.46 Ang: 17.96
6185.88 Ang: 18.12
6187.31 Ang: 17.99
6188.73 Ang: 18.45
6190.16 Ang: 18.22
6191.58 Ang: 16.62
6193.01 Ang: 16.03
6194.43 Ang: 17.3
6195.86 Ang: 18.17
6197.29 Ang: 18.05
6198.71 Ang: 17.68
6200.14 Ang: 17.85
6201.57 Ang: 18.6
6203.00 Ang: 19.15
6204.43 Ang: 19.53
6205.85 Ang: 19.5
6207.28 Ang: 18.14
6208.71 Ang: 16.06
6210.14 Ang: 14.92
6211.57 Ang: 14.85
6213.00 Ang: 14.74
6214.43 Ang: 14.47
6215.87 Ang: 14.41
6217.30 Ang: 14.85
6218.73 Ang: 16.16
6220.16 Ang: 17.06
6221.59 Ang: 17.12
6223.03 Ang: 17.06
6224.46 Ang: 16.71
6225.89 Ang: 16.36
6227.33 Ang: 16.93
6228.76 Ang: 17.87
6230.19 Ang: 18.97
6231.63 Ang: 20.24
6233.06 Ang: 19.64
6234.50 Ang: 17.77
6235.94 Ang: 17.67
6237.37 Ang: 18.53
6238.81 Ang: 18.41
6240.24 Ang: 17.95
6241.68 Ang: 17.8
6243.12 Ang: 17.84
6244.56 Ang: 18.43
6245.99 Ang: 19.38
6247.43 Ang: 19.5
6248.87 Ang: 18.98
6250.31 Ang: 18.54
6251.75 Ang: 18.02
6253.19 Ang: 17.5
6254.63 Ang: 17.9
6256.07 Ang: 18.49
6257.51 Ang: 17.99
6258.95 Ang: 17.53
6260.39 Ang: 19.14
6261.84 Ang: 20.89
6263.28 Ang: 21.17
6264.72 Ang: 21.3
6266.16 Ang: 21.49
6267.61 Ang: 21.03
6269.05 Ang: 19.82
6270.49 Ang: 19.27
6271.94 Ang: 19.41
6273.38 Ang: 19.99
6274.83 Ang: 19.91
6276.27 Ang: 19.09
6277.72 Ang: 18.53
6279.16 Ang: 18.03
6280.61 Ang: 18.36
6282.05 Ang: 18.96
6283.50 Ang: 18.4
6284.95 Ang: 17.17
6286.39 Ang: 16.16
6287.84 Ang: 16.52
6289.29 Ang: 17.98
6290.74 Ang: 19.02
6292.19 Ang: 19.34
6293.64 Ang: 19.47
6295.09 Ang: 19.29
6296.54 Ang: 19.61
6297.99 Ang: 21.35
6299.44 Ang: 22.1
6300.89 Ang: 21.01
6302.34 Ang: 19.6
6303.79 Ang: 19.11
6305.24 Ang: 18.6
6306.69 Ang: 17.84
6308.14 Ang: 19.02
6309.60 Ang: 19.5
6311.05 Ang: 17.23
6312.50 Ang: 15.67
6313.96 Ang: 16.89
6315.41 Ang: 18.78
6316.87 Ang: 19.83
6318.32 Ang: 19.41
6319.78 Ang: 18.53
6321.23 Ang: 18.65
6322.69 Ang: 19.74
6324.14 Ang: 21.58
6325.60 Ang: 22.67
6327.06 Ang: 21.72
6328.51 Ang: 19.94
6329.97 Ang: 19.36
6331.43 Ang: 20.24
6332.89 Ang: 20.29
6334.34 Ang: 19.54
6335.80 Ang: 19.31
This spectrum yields 0.059 mag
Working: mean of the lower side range 16.9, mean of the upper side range 18.2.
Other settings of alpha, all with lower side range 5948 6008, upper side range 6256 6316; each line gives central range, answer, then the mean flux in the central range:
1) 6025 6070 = 0.11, 15.8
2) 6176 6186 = 0.11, 16.5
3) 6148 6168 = 0.04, 17.5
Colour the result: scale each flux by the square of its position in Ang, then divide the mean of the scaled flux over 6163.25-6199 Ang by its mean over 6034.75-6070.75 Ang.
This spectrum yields 1.15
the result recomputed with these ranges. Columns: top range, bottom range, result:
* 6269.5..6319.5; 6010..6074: 1.28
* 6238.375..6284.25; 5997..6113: 1.30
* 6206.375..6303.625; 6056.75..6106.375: 1.27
